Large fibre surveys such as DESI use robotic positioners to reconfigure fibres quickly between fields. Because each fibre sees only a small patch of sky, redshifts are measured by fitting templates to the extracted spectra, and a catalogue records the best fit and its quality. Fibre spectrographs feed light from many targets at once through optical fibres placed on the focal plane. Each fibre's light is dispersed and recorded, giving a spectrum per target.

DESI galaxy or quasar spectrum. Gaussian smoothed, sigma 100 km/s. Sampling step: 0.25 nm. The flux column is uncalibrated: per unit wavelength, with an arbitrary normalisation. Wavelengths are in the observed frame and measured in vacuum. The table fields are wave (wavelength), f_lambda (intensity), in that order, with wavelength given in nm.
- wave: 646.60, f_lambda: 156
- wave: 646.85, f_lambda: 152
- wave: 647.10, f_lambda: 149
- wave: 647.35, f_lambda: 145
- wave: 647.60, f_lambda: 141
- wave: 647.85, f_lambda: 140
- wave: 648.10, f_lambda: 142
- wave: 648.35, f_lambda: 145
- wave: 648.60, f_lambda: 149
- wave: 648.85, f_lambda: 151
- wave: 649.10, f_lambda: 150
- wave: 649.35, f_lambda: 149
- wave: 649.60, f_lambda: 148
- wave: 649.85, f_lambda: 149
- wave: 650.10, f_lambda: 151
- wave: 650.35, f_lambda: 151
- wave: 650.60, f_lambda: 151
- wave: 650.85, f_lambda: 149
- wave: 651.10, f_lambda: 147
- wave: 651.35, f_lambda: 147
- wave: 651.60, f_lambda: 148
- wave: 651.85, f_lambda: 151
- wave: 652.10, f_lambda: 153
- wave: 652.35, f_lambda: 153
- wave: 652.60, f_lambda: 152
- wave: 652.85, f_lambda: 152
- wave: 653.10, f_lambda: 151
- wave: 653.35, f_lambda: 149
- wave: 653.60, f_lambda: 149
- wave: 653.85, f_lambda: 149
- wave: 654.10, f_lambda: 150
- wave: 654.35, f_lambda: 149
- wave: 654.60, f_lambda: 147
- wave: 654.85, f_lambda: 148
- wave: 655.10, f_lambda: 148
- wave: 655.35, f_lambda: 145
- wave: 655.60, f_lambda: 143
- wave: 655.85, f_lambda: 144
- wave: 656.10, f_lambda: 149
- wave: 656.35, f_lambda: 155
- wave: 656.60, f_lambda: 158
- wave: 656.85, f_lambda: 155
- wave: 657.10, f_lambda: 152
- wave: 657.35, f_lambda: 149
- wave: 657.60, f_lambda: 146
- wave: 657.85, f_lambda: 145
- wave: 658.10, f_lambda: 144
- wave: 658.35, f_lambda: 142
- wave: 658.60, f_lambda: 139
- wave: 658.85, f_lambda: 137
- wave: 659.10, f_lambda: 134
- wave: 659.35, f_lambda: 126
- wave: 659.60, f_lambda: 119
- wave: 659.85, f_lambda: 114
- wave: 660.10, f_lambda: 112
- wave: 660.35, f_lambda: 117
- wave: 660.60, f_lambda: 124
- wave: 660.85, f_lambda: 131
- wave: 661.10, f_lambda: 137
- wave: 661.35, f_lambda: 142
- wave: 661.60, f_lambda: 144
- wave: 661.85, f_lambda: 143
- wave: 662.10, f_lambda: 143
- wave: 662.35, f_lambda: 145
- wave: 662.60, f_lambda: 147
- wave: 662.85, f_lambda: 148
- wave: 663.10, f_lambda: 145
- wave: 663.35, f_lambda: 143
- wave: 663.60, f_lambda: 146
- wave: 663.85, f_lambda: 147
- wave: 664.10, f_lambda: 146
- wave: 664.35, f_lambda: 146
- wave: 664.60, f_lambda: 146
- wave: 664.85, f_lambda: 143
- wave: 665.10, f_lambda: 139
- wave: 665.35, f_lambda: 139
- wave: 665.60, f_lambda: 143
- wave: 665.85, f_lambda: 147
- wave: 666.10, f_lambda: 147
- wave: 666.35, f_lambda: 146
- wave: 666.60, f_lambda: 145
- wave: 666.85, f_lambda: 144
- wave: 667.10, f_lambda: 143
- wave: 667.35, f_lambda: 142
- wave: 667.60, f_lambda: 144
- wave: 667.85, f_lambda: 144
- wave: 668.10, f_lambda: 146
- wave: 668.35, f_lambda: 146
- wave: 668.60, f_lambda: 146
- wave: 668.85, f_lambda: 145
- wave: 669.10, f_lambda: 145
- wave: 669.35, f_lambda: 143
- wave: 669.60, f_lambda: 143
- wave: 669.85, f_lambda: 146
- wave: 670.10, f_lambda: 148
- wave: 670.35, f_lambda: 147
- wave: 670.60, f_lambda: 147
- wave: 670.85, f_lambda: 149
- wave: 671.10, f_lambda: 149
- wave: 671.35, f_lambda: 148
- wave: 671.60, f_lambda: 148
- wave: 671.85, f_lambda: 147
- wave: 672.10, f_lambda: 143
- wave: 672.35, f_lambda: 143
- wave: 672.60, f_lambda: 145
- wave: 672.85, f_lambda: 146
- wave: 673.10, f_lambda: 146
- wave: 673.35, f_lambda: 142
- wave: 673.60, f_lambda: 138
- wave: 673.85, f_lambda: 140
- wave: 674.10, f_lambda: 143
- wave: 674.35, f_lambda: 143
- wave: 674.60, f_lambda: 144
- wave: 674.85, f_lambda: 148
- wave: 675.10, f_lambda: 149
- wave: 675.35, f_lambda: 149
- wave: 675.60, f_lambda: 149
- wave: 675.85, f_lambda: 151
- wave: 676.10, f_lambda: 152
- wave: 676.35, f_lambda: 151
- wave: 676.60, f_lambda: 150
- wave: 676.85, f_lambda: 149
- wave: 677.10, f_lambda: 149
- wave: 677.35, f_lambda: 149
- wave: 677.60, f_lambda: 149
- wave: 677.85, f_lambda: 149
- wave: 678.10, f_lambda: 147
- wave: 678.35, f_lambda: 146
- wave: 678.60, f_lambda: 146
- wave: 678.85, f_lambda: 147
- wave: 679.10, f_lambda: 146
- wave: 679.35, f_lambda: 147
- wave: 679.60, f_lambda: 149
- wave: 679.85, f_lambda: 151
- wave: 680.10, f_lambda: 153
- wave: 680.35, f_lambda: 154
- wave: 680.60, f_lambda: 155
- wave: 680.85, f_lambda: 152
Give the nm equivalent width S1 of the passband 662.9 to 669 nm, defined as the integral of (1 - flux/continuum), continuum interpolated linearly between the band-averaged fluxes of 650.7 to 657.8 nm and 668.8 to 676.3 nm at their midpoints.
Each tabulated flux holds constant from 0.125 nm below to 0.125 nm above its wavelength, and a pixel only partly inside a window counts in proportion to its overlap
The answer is 0.11 nm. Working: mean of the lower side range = 150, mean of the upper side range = 146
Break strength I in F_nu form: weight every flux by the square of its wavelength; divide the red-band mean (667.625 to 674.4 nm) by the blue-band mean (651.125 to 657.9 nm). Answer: 1.02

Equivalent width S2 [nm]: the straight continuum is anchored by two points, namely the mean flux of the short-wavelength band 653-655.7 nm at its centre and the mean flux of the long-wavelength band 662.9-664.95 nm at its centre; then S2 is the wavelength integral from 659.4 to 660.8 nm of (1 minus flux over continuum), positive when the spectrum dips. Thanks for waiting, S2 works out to 0.27 nm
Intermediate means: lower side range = 148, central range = 118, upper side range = 145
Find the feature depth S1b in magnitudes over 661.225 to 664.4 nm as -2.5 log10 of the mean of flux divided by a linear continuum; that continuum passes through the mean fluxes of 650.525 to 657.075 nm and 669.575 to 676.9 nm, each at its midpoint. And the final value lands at 0.02 mag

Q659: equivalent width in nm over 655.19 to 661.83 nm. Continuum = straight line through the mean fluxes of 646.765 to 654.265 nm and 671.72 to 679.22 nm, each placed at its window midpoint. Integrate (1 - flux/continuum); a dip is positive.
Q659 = 0.42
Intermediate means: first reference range 149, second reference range 147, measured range 139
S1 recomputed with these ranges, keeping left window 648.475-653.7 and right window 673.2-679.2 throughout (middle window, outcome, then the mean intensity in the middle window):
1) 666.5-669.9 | 0.08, 144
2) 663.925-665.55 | 0.06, 143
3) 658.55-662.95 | 0.46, 133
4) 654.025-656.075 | 0.04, 147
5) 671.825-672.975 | 0.02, 145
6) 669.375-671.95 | 0.01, 147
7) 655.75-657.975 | -0.02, 150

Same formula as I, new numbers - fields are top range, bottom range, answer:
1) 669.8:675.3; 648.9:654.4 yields 1.03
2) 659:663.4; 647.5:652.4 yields 0.94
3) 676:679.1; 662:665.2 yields 1.07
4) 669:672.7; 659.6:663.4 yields 1.11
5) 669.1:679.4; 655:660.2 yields 1.09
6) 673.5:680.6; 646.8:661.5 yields 1.10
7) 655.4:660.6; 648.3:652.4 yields 0.95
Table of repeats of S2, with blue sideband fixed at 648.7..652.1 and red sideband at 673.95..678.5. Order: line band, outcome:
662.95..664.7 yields 0.04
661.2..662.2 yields 0.04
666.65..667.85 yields 0.04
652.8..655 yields 0.00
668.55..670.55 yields 0.04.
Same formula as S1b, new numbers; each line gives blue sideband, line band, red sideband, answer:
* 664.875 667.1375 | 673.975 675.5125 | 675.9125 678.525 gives 0.01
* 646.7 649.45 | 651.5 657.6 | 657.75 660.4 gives -0.10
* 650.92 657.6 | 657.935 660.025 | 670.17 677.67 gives 0.13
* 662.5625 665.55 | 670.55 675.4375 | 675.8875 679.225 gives 0.01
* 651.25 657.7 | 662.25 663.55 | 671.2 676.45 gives 0.02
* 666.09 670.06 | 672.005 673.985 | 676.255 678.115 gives 0.03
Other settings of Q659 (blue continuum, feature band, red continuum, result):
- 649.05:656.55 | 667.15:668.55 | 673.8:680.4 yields 0.04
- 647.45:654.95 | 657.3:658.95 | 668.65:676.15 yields 0.05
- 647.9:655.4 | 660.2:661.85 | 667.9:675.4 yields 0.16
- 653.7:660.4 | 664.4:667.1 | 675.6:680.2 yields 0.01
